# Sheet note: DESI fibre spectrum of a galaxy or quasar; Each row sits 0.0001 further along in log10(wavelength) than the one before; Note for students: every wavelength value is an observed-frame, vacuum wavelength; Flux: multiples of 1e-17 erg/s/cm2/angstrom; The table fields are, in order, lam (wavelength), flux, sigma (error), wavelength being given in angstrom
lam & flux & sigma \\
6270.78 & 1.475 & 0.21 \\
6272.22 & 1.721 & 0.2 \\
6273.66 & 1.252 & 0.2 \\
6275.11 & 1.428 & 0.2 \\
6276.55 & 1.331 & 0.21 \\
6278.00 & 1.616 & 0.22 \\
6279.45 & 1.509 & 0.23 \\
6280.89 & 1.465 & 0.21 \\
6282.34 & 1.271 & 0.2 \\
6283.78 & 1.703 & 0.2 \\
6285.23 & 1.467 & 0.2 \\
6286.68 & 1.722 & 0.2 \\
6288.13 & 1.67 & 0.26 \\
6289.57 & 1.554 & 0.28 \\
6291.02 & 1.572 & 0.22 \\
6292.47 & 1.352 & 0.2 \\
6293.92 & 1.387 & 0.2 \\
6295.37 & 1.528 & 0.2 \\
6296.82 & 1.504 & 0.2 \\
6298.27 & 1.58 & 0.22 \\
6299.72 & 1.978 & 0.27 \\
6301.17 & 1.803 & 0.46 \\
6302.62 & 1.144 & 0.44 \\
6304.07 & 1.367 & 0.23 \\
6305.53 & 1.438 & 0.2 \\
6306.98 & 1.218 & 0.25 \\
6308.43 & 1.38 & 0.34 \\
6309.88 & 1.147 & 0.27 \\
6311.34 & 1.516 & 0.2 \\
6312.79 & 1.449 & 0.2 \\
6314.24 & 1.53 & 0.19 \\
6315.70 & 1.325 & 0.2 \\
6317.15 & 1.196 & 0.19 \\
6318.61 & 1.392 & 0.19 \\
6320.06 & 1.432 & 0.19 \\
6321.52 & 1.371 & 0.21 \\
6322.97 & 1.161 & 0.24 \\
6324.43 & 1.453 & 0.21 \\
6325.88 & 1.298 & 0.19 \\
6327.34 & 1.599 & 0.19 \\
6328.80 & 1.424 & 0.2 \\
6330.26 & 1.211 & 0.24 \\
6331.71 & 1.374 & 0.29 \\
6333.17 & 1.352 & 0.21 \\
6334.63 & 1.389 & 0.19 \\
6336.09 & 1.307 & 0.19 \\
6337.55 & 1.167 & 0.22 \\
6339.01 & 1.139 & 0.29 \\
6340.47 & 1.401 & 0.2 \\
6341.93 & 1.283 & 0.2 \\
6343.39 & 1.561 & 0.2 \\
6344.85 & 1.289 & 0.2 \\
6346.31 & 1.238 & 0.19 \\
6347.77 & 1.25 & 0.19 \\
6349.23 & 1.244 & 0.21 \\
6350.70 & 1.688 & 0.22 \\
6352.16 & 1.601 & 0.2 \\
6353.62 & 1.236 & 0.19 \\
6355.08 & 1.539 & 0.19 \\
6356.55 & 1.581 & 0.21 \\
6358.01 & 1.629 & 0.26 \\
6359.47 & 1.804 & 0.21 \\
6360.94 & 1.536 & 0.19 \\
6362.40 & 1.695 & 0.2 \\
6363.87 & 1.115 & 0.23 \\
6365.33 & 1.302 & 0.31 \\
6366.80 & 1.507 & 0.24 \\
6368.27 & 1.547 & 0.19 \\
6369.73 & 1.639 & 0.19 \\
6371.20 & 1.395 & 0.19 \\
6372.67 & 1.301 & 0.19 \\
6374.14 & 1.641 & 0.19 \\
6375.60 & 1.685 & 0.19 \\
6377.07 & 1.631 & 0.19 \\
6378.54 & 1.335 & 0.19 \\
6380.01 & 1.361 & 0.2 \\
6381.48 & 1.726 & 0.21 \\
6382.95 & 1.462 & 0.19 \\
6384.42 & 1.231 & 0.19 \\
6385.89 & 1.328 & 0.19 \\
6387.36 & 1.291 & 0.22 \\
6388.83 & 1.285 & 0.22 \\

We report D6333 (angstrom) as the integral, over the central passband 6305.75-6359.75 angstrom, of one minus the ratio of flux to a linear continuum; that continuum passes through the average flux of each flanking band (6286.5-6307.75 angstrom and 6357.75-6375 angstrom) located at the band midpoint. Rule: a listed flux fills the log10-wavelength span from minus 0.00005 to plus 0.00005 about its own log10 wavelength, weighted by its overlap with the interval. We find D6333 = 4.7 angstrom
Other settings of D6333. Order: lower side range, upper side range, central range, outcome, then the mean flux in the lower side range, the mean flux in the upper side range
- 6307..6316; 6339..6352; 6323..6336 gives 0.0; 1.38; 1.37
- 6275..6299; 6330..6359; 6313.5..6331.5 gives 0.8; 1.51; 1.38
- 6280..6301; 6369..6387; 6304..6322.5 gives 2.1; 1.56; 1.47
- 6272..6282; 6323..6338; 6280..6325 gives -1.5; 1.45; 1.35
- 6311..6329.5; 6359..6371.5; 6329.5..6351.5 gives 1.8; 1.39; 1.5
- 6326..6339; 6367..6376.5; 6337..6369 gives 0.3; 1.34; 1.53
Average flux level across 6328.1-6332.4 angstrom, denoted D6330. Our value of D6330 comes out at 1.34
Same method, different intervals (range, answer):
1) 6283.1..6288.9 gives 1.64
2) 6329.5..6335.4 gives 1.33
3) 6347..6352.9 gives 1.44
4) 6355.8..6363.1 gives 1.65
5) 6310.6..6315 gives 1.49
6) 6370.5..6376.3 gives 1.51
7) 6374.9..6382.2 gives 1.55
